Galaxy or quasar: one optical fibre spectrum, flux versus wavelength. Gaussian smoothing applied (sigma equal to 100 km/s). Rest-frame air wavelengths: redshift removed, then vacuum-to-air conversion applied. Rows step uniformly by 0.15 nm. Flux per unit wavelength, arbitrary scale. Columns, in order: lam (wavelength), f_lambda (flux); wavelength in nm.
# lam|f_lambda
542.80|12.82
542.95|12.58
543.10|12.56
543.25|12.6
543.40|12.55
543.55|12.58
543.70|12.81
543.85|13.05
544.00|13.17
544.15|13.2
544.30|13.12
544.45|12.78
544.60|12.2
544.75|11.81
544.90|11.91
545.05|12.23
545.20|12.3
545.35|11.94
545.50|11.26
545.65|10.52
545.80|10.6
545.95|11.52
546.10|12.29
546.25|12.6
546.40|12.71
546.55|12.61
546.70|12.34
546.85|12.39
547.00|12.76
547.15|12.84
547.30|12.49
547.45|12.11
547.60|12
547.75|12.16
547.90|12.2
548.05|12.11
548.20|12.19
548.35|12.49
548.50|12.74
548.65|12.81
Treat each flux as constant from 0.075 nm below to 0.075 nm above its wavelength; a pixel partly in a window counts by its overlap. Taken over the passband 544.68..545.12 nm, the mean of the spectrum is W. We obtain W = 12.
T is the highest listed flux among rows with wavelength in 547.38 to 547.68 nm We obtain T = 12.11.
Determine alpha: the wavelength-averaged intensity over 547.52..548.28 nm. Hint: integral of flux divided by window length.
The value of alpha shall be 12.1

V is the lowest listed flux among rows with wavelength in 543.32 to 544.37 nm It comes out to 12.55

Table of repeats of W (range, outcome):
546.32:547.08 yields 12.6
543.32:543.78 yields 12.7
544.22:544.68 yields 12.7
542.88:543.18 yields 12.6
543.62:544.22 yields 13.1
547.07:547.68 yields 12.4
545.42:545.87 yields 10.8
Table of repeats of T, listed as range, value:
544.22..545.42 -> 13.12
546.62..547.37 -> 12.84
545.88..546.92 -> 12.71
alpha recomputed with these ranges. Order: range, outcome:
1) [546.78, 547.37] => 12.6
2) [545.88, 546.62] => 12.3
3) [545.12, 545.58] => 11.8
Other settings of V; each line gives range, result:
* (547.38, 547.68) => 12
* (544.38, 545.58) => 11.26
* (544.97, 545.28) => 12.23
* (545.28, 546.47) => 10.52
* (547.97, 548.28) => 12.11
